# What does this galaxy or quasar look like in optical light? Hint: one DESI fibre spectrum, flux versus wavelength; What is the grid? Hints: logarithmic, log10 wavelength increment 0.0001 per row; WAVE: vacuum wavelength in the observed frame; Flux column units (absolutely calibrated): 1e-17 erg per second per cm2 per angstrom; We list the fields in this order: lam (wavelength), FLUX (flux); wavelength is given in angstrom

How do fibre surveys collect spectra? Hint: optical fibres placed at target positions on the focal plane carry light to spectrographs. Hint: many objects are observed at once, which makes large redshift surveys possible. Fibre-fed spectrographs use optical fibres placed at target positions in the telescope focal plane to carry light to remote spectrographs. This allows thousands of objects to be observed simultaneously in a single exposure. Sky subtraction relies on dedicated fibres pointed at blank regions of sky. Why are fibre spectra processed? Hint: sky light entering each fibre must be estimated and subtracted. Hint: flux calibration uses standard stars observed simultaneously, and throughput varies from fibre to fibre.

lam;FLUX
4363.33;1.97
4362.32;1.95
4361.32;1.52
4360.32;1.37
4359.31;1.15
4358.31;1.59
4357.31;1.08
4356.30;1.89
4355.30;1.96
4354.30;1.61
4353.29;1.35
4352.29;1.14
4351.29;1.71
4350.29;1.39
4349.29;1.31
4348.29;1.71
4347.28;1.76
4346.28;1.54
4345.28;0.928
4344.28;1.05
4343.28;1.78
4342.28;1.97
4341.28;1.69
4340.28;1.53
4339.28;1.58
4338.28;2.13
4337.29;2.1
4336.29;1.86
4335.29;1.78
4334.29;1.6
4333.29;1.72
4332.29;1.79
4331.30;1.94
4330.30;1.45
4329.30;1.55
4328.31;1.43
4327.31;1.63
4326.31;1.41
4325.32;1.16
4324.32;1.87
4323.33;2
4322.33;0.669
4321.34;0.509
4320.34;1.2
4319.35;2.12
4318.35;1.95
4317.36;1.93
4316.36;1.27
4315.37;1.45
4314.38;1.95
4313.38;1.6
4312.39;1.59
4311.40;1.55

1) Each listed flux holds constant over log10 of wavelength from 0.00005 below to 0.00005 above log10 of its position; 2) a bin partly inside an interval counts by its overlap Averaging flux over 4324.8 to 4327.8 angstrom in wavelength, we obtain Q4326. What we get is 1.4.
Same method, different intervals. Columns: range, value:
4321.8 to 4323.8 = 1.31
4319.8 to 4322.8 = 0.816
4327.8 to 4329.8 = 1.49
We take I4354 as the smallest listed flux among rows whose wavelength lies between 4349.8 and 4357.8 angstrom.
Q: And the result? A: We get 1.08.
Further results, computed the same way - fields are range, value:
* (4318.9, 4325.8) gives 0.509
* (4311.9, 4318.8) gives 1.27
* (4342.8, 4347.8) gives 0.928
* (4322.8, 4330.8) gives 1.16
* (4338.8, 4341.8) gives 1.53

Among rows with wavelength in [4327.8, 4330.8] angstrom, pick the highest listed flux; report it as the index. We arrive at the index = 1.55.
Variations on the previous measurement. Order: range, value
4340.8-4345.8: 1.97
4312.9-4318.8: 1.95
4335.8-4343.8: 2.13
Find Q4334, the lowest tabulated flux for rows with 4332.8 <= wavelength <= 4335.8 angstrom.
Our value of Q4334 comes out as 1.6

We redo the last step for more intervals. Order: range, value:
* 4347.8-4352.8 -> 1.14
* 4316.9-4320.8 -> 1.2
